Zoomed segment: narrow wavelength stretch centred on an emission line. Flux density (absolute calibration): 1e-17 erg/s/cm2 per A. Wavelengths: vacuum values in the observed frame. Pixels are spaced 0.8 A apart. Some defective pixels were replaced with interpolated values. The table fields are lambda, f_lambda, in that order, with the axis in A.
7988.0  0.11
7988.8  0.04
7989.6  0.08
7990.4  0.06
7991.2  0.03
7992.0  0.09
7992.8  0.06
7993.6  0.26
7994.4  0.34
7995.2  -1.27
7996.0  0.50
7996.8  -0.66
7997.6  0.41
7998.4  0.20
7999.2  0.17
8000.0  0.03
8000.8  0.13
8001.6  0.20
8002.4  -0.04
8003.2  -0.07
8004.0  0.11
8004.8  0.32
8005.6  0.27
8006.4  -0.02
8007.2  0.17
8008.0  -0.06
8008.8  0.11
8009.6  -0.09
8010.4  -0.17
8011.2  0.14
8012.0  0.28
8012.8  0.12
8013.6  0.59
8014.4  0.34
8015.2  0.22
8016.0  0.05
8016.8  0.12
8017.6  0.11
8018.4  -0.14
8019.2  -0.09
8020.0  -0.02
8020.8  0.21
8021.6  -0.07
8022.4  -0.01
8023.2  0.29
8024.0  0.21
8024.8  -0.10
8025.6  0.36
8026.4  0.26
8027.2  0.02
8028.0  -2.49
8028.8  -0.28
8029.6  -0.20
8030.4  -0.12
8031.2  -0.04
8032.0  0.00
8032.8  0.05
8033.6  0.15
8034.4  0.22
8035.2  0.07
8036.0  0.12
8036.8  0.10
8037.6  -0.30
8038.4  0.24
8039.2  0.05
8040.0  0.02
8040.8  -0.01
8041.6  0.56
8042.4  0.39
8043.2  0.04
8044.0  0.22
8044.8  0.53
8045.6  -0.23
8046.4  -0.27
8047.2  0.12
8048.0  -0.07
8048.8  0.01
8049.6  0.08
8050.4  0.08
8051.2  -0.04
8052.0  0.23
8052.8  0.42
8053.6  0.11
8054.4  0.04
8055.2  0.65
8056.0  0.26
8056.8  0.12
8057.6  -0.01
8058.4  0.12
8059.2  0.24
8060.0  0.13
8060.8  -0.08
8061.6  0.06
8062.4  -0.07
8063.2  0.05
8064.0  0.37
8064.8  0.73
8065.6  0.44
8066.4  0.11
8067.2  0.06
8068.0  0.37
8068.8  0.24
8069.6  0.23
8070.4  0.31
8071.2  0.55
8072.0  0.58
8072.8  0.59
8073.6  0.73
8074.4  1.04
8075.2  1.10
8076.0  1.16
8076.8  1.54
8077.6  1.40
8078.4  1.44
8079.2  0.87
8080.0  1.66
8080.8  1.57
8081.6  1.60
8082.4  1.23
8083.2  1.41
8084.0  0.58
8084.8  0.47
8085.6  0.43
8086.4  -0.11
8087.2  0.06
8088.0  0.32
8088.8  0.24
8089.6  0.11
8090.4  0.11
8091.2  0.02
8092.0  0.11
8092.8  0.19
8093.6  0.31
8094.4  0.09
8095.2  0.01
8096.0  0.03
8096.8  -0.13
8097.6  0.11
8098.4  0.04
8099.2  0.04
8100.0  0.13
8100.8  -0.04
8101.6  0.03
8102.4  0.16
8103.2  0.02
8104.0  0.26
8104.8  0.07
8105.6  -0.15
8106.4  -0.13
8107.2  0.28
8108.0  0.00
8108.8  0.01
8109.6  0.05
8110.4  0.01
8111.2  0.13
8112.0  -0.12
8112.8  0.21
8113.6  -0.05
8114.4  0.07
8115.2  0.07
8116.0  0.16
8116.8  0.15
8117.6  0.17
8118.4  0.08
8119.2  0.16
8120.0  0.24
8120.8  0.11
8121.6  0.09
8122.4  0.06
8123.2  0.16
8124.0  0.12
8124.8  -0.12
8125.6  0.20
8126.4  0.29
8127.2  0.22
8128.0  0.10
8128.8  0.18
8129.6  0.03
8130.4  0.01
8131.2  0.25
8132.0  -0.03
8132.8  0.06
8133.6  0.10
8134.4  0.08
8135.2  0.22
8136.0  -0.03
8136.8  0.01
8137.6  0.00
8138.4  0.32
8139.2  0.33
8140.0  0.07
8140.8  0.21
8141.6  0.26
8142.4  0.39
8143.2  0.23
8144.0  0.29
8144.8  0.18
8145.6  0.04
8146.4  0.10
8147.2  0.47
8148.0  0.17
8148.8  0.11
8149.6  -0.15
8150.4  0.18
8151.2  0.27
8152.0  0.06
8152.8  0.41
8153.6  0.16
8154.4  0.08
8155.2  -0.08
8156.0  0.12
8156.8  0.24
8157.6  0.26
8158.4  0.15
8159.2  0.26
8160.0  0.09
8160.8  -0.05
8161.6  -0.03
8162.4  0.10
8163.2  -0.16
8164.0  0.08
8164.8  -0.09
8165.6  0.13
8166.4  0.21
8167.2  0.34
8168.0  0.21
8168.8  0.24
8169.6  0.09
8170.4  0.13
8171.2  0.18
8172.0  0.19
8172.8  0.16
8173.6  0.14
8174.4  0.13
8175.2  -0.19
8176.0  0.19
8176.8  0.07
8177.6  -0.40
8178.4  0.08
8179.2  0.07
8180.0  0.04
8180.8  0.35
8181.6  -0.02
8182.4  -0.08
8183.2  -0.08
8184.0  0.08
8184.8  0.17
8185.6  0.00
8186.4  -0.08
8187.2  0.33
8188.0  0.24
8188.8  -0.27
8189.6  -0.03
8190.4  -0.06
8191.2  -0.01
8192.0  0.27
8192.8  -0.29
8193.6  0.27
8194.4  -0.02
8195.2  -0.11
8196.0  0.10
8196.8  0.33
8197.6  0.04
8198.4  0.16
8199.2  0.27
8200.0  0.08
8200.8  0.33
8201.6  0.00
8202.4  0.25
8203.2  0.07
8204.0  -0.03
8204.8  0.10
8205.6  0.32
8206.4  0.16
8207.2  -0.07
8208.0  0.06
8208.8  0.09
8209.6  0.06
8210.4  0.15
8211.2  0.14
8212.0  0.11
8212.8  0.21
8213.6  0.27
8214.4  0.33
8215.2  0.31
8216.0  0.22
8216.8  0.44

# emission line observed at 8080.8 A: [O II] 3727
